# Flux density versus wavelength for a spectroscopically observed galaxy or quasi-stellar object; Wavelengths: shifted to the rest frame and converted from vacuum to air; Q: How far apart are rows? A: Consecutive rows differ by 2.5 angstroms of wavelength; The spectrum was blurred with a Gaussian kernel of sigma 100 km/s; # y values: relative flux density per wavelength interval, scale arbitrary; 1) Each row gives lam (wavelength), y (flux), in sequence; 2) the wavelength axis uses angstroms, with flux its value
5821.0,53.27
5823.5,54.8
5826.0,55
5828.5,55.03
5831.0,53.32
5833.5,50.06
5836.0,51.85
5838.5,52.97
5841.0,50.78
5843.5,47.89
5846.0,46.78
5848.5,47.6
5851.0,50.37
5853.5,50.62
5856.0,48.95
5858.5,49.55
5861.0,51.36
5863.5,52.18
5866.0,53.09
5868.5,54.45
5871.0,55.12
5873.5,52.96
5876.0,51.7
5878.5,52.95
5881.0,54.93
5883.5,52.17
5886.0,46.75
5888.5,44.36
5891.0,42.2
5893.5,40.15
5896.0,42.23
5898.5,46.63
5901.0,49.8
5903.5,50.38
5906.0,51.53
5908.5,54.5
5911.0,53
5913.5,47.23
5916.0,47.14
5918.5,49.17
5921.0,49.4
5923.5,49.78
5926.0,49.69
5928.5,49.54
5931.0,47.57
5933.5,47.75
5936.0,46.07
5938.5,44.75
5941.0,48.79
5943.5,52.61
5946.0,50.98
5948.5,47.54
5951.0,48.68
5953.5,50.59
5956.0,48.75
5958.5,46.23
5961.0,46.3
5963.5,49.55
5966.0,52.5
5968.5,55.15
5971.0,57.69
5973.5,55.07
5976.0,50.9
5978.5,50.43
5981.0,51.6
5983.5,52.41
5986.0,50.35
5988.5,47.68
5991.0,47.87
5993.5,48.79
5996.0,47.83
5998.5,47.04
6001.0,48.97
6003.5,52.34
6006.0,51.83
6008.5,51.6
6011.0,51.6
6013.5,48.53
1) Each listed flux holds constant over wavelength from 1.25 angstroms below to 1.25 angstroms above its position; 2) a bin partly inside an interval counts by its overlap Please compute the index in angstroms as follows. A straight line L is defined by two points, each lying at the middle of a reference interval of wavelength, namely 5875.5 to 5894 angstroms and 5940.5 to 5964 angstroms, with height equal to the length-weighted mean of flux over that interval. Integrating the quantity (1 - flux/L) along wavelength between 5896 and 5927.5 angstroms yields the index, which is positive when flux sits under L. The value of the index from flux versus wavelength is -0.6 angstroms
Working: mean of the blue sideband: 48.3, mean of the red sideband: 49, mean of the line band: 49.5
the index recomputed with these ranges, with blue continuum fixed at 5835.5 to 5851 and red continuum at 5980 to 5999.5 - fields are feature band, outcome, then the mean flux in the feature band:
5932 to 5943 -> 0.5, 47.2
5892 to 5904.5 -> 1.0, 45.7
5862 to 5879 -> -1.3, 53.2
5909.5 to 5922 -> 0.0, 49.3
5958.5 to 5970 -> -0.3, 50.5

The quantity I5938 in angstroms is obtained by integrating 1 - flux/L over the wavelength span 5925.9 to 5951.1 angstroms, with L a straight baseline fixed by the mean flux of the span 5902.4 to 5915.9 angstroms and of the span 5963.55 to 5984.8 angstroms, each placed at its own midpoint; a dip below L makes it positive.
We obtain 1.66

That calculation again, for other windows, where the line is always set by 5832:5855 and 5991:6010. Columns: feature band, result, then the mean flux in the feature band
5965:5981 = -1.2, 53.5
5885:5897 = 1.6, 43.1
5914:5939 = 0.8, 48.2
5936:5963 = 0.7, 48.4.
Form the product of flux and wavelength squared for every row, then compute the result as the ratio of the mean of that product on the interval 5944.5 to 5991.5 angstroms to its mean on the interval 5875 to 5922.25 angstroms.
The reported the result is 1.1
